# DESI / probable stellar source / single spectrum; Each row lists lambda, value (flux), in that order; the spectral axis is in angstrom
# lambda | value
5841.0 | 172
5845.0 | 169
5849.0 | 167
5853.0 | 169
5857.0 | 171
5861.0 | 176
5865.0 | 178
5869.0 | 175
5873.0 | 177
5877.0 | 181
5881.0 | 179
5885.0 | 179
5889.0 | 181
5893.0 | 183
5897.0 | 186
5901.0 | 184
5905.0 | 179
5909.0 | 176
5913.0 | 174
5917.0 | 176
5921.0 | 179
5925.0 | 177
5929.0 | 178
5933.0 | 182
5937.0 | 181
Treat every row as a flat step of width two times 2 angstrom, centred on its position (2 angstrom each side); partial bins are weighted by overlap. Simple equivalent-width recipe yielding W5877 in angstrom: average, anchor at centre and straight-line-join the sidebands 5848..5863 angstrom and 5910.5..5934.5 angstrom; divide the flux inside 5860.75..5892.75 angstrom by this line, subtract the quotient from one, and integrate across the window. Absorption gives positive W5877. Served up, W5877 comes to -1.0 angstrom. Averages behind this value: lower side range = 171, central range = 179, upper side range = 178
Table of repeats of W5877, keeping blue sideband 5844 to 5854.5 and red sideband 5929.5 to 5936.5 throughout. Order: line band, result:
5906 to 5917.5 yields 0.1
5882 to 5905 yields -0.9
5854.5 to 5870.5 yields -0.4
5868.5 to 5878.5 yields -0.3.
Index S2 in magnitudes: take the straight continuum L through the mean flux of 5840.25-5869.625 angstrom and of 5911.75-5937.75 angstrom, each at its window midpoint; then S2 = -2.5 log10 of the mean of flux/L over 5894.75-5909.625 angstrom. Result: -0.03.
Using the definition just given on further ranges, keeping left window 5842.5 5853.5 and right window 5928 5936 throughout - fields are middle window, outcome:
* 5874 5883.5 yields -0.042 mag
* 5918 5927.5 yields 0.008 mag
